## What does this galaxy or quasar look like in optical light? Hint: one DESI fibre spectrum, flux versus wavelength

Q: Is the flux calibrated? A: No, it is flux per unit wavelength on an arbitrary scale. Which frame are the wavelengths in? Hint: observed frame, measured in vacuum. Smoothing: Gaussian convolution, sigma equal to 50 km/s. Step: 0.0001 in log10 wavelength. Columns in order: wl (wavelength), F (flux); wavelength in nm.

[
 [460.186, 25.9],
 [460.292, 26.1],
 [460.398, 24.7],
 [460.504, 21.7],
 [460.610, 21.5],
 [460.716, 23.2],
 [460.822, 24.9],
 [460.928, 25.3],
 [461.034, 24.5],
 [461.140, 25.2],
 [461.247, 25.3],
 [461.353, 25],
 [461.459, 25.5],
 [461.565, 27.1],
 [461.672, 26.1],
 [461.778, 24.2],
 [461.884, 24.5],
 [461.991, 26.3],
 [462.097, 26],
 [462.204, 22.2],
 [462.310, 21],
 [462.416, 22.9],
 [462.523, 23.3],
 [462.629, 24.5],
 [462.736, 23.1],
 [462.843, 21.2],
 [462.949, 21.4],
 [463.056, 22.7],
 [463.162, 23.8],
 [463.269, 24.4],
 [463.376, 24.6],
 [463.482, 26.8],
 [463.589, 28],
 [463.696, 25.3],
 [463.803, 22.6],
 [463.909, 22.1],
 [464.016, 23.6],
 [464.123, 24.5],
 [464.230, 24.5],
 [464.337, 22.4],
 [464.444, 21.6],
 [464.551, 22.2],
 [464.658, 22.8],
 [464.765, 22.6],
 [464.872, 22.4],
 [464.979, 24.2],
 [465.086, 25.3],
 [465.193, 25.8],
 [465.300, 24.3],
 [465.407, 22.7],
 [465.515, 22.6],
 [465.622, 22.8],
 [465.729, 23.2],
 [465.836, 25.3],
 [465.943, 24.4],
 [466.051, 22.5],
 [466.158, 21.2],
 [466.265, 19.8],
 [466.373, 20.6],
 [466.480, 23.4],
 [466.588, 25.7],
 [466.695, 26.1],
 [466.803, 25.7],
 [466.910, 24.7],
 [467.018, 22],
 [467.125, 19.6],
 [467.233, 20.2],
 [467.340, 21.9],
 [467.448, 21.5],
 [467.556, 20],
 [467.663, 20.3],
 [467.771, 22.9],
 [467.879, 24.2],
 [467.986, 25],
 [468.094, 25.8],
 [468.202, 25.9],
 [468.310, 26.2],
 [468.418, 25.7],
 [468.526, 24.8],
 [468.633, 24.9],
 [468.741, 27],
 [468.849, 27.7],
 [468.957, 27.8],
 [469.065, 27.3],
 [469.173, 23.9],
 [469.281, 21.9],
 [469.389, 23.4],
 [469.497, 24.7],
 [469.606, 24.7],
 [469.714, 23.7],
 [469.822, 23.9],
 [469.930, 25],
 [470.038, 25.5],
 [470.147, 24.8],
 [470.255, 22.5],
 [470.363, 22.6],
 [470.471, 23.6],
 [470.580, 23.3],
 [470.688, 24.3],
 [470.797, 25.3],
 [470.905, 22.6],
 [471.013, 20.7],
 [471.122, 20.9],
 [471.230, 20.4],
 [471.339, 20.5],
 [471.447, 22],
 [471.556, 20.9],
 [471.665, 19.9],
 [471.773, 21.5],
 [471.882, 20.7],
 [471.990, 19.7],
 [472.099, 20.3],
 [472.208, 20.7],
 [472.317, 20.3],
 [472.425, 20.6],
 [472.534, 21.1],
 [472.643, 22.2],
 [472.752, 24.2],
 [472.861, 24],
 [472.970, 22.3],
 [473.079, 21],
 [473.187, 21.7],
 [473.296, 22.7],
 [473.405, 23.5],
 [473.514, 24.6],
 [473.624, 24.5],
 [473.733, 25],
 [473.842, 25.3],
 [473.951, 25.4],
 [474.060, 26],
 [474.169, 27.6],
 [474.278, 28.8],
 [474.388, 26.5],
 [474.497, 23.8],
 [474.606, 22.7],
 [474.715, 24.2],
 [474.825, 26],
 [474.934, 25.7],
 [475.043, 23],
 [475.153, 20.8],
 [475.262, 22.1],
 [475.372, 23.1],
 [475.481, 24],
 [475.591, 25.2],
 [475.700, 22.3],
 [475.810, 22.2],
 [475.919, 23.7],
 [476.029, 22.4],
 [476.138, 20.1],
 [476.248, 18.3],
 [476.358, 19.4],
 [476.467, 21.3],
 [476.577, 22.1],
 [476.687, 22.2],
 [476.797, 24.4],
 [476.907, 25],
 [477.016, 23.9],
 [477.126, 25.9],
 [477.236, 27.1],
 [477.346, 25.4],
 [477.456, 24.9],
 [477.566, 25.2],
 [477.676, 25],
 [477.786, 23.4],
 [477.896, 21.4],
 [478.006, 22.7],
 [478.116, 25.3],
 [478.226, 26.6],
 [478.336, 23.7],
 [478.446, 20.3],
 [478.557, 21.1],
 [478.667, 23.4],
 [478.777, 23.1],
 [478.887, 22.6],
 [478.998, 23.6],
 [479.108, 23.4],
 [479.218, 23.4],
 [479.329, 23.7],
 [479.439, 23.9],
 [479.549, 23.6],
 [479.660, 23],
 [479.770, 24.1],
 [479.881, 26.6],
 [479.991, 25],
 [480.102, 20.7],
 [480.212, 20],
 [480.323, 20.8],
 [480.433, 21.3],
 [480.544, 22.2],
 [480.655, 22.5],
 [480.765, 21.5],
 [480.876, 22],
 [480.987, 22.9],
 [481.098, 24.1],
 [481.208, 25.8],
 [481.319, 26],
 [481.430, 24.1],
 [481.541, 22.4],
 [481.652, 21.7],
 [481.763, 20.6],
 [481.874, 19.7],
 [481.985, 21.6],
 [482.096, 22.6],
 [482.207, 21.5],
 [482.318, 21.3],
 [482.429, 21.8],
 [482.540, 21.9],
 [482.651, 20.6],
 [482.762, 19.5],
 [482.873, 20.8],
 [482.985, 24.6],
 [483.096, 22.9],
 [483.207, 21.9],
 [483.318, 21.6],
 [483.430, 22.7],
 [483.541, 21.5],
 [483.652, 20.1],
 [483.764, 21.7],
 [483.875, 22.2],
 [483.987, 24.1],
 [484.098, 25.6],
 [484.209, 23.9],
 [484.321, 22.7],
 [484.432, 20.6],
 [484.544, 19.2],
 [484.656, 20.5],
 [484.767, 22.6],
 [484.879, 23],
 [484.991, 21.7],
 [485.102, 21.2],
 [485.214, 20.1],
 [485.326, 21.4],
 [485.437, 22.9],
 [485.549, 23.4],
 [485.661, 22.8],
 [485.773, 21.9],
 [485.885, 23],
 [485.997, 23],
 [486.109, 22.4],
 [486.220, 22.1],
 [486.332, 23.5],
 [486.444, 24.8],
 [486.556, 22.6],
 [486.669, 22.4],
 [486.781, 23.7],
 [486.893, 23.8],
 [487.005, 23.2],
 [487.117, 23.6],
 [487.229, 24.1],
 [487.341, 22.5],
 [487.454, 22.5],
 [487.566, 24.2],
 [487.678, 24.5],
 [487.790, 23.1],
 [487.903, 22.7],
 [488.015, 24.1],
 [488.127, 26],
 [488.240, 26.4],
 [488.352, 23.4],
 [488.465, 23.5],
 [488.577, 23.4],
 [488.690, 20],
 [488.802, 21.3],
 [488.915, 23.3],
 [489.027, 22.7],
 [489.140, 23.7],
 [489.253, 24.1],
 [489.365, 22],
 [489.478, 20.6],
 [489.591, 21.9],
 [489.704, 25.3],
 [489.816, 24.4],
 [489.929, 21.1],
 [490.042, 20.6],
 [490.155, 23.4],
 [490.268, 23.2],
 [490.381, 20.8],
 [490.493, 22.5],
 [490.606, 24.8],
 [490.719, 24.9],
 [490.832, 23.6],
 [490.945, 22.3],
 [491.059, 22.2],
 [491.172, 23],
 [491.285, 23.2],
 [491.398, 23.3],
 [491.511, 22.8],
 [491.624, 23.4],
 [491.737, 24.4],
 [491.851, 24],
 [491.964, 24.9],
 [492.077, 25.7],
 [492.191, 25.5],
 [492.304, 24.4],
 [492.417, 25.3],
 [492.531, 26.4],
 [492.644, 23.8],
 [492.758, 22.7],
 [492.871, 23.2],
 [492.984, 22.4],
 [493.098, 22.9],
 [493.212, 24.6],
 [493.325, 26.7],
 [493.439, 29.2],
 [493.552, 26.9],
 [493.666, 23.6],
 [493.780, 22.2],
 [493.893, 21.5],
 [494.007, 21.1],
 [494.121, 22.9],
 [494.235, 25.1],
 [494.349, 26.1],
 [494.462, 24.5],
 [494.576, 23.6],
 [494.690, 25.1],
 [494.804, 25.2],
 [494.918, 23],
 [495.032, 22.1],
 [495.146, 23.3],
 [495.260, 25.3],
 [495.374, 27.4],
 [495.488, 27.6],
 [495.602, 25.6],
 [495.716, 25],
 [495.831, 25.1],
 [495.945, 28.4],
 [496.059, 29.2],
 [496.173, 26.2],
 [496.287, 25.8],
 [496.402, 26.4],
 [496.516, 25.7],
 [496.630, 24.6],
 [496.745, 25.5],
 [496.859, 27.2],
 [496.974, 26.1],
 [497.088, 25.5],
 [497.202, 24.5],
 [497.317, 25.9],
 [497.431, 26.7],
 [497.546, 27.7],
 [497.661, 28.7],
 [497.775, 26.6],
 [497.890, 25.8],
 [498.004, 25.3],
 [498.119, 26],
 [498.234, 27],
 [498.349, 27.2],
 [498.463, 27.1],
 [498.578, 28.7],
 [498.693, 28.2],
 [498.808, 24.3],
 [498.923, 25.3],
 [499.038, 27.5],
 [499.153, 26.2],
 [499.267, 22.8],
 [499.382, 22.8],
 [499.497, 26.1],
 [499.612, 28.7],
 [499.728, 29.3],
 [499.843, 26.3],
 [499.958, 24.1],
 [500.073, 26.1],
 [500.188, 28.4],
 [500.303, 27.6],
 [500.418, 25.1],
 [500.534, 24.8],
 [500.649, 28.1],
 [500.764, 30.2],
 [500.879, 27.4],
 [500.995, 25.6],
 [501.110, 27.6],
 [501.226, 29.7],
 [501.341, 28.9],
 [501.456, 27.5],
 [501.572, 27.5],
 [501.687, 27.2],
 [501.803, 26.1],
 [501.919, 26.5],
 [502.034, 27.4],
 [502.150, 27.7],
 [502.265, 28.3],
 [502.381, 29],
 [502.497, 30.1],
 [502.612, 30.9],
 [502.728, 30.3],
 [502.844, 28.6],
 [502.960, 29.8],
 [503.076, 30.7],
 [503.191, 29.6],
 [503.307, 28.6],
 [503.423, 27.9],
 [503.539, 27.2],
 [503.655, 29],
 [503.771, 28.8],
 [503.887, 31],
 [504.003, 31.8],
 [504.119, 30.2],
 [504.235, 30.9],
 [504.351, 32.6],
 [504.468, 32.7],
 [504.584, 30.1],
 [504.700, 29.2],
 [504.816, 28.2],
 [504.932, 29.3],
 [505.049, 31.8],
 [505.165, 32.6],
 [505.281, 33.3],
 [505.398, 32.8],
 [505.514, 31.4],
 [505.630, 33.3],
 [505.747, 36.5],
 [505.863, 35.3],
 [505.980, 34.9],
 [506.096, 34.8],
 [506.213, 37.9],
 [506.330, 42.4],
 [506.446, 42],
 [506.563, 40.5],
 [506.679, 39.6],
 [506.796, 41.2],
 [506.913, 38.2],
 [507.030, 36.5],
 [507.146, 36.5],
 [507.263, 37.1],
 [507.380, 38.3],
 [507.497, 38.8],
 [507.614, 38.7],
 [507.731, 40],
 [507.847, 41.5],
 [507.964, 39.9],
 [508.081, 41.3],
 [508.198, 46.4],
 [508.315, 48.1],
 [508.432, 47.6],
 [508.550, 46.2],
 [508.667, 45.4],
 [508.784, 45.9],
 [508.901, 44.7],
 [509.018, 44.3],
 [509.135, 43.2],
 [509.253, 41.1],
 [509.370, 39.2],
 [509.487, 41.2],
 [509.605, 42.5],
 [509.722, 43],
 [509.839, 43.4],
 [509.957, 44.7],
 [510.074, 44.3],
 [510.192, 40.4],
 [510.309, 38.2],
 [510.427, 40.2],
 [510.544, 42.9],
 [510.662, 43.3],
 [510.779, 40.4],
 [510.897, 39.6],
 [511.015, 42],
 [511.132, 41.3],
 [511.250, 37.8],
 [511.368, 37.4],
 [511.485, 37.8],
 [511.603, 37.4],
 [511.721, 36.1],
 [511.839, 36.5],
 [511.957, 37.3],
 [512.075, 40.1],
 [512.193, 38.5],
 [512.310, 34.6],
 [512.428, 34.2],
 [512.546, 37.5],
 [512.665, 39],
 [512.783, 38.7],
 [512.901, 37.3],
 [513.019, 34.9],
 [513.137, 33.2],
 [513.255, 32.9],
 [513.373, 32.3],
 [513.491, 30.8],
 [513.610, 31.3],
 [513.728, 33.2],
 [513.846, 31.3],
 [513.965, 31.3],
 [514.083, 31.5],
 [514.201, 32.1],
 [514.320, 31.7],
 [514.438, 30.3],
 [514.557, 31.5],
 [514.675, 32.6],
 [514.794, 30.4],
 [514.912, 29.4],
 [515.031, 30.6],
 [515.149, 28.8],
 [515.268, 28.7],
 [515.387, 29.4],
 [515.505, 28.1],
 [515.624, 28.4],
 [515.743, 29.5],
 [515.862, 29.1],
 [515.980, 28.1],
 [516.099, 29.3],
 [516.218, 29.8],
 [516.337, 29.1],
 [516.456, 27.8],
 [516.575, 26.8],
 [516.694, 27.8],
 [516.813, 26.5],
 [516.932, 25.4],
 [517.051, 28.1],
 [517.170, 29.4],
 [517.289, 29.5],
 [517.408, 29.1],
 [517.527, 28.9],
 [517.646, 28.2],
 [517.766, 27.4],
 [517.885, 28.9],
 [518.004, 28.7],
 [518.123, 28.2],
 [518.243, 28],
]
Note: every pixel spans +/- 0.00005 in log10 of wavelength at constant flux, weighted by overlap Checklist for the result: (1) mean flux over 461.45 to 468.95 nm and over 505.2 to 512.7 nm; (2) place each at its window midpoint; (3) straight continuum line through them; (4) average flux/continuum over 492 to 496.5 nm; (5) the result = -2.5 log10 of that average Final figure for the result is 0.35 mag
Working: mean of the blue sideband 23.8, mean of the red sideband 39.8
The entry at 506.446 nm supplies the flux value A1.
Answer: 42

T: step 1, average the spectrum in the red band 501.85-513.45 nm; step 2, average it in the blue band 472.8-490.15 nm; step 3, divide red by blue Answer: 1.59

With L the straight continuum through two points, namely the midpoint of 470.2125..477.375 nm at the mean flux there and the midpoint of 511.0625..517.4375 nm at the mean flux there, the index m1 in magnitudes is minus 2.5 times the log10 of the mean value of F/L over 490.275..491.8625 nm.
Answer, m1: 0.162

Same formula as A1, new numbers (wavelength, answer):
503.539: 27.2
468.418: 25.7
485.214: 20.1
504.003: 31.8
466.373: 20.6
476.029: 22.4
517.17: 29.4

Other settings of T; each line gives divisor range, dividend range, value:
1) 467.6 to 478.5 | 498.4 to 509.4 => 1.39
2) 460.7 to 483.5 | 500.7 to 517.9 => 1.46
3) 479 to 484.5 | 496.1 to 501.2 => 1.18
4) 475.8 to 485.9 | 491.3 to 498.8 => 1.12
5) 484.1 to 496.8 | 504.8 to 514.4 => 1.61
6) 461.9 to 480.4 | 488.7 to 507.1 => 1.16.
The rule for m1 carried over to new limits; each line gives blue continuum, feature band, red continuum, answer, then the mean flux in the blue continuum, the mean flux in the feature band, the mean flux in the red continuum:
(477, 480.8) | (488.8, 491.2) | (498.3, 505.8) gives 0.14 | 23.4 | 22.8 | 28.6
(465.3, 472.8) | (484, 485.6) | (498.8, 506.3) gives 0.17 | 23.1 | 22.1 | 29.2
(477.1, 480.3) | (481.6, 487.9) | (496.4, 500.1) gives 0.10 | 23.7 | 22.3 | 26.2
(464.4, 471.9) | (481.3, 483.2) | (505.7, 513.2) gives 0.31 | 23.4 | 21.9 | 40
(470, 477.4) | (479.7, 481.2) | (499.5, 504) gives 0.07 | 23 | 22.7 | 28.1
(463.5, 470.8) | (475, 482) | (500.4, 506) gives 0.12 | 23.8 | 23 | 29.7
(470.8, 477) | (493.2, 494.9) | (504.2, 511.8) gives 0.30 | 22.8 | 24.5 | 38.9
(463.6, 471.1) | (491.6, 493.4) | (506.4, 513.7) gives 0.33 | 23.7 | 24.5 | 39.7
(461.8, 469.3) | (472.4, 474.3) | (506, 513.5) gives 0.12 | 23.7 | 23.9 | 39.9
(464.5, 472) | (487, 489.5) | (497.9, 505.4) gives 0.13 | 23.4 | 23.3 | 28.2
